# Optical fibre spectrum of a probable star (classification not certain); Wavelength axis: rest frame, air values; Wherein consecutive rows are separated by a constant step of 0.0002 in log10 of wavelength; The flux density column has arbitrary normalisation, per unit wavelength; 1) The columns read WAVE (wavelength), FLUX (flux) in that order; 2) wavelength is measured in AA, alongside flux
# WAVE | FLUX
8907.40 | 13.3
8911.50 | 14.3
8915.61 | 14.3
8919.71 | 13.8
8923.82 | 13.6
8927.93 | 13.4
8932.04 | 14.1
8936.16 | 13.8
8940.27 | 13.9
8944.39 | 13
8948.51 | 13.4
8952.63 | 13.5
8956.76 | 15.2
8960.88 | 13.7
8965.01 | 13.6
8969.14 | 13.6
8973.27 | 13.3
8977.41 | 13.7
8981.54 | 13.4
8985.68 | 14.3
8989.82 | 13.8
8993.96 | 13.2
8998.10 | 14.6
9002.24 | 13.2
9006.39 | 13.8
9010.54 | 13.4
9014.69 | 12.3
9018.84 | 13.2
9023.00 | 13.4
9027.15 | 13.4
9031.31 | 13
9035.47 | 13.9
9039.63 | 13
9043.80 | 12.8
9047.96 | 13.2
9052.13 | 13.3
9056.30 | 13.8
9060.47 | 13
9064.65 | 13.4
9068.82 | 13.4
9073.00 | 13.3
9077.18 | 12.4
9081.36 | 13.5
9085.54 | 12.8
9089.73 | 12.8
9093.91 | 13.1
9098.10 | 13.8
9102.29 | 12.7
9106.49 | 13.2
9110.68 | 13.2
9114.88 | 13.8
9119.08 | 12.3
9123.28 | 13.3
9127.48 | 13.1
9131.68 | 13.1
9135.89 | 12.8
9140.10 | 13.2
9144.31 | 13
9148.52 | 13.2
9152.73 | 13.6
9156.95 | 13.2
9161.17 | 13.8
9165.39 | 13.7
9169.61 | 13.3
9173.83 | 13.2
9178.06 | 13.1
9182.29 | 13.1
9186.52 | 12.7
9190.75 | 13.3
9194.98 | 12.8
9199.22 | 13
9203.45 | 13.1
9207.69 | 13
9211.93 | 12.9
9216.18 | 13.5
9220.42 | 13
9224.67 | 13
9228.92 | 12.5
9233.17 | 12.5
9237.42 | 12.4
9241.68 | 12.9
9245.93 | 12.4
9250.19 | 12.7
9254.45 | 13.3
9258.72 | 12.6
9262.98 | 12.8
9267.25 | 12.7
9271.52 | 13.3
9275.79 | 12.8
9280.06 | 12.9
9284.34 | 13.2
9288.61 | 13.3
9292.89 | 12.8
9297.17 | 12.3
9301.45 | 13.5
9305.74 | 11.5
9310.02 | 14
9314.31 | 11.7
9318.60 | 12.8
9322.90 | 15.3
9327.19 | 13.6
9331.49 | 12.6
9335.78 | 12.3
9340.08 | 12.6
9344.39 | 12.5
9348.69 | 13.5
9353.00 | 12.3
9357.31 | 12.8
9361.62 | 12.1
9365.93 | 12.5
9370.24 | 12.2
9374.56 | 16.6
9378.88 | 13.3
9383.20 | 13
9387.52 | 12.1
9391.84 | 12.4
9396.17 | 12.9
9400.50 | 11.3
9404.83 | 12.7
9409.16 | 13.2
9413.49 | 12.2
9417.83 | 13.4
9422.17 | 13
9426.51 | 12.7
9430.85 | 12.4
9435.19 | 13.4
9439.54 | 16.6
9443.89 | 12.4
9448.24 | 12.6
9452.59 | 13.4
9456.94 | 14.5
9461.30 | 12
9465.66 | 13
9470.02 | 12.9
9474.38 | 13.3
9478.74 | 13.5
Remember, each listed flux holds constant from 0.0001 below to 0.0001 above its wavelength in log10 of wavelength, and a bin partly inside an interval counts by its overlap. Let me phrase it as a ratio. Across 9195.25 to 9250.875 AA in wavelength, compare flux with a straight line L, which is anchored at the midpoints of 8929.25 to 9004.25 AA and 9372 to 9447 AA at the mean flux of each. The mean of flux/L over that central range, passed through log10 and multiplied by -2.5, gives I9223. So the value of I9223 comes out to 0.046 mag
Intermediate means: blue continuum 13.7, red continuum 13.1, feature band 12.8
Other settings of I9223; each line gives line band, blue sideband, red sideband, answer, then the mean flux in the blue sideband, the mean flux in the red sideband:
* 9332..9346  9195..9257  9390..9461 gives 0.04 mag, 12.9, 13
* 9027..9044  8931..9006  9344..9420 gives 0.03 mag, 13.7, 12.8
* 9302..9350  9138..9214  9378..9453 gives 0.01 mag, 13.2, 12.9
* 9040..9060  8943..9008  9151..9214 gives 0.02 mag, 13.7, 13.2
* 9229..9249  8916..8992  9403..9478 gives 0.07 mag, 13.7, 13.2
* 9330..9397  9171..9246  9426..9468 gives 0.03 mag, 12.9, 13.3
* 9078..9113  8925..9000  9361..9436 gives 0.03 mag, 13.7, 12.9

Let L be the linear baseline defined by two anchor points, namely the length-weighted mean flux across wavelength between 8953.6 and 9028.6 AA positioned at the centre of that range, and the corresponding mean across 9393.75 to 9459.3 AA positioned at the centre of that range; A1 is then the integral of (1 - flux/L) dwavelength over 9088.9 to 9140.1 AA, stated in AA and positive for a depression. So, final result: 1.4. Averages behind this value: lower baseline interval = 13.6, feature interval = 13.1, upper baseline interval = 13.1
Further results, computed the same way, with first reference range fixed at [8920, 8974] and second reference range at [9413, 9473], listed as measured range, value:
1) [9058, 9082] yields 0.76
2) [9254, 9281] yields 1.00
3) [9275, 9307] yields 1.29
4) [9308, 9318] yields 0.38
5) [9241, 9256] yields 0.68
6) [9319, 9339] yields -0.04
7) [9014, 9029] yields 0.54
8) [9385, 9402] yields 1.32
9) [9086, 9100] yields 0.40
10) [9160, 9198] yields 0.77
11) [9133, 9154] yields 0.58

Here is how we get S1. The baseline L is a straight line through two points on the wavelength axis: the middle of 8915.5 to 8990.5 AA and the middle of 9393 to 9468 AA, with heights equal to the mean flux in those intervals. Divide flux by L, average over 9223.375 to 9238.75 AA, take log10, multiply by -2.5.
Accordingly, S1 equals 0.06 mag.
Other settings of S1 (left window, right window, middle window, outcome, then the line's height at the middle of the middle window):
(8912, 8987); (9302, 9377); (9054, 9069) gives 0.012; 13.5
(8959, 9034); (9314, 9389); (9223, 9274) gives 0.034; 13.2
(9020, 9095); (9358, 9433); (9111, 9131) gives 0.000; 13.1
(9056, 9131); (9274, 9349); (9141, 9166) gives -0.025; 13.1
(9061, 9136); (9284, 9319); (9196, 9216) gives -0.009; 12.9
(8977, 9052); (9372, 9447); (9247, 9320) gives 0.033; 13.2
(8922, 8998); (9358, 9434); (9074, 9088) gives 0.045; 13.5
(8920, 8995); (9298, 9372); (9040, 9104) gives 0.023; 13.4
